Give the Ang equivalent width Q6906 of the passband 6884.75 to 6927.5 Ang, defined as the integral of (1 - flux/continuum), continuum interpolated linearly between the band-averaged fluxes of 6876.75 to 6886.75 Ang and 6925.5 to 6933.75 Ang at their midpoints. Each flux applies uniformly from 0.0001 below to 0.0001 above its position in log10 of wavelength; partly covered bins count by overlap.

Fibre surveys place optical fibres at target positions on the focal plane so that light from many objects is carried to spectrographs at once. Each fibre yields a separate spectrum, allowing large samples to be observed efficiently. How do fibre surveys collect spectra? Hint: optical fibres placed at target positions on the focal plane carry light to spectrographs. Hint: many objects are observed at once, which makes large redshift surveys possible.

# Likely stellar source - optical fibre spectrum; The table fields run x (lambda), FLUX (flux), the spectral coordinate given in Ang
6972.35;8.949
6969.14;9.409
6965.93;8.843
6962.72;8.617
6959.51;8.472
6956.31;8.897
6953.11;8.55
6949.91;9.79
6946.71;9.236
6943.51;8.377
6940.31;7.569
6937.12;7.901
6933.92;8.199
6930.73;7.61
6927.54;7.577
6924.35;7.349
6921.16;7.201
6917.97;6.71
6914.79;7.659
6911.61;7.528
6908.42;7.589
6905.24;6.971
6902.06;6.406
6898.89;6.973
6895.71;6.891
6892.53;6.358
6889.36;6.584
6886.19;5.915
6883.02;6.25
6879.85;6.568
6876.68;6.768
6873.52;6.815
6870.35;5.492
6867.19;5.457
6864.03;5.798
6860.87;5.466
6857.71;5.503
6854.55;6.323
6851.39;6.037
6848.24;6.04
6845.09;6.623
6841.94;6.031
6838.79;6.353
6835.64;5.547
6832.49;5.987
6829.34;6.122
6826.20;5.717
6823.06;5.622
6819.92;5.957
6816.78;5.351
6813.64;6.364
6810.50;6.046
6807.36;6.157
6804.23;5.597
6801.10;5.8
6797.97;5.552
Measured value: 0.5 Ang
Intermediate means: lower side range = 6.36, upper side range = 7.69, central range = 6.96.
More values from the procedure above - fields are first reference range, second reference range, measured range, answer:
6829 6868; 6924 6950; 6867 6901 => 2.1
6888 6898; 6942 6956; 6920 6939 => 1.2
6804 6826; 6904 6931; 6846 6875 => 2.8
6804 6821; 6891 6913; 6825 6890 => 3.9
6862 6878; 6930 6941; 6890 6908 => 0.2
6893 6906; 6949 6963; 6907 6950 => 0.1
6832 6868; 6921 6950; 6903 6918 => 0.2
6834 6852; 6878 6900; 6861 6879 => 0.9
